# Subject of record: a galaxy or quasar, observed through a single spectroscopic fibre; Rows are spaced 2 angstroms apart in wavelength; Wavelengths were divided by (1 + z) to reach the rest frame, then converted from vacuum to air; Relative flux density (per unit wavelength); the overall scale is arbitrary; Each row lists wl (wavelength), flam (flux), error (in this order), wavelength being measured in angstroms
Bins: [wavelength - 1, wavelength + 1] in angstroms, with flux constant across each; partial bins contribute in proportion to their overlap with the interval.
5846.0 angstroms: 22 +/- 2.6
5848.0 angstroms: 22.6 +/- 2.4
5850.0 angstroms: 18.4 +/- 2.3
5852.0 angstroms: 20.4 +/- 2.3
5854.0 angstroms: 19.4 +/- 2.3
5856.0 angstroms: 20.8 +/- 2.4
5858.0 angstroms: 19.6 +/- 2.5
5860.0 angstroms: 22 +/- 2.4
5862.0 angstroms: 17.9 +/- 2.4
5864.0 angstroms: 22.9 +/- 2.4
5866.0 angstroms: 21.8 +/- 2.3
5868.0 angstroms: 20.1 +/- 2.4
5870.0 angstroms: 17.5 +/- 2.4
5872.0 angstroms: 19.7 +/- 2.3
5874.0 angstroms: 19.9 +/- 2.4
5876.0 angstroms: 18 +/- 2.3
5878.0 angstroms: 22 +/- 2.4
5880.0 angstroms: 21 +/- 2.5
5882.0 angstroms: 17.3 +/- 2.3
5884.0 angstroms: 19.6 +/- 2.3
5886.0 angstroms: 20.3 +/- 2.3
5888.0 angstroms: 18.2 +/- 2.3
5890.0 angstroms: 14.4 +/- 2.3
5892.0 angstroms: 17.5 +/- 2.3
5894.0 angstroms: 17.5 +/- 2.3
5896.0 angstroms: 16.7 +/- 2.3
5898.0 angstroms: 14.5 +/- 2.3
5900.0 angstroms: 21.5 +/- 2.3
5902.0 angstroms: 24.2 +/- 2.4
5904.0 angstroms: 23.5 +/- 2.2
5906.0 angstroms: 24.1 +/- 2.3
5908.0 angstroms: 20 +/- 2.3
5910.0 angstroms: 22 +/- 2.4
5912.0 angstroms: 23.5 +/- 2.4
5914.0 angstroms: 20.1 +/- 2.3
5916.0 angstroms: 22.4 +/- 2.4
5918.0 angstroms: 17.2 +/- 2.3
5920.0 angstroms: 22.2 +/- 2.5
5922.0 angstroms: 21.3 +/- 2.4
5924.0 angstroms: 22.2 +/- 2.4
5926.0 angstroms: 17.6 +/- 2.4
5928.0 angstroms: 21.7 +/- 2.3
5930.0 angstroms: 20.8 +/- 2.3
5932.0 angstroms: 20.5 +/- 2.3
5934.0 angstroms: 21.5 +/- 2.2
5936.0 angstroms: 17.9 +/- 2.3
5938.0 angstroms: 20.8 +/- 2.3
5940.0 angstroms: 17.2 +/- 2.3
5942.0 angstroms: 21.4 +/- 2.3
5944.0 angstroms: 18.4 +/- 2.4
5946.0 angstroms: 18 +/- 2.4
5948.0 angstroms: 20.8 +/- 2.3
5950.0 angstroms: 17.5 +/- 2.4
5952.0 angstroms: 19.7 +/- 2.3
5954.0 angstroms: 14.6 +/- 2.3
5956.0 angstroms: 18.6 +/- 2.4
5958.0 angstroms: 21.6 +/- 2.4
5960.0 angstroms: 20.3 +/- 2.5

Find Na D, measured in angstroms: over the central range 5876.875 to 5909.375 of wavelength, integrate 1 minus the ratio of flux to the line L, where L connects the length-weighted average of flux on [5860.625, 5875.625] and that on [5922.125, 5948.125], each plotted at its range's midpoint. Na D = 0.6 angstroms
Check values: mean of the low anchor 19.9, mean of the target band 19.5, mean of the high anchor 19.9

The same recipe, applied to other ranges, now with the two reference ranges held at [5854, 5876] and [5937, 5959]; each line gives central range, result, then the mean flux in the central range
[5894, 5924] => -2.1 angstroms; 20.9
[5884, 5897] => 1.4 angstroms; 17.6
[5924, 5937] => -0.7 angstroms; 20.2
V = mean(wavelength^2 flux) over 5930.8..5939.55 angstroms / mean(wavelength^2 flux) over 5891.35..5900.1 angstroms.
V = 1.18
